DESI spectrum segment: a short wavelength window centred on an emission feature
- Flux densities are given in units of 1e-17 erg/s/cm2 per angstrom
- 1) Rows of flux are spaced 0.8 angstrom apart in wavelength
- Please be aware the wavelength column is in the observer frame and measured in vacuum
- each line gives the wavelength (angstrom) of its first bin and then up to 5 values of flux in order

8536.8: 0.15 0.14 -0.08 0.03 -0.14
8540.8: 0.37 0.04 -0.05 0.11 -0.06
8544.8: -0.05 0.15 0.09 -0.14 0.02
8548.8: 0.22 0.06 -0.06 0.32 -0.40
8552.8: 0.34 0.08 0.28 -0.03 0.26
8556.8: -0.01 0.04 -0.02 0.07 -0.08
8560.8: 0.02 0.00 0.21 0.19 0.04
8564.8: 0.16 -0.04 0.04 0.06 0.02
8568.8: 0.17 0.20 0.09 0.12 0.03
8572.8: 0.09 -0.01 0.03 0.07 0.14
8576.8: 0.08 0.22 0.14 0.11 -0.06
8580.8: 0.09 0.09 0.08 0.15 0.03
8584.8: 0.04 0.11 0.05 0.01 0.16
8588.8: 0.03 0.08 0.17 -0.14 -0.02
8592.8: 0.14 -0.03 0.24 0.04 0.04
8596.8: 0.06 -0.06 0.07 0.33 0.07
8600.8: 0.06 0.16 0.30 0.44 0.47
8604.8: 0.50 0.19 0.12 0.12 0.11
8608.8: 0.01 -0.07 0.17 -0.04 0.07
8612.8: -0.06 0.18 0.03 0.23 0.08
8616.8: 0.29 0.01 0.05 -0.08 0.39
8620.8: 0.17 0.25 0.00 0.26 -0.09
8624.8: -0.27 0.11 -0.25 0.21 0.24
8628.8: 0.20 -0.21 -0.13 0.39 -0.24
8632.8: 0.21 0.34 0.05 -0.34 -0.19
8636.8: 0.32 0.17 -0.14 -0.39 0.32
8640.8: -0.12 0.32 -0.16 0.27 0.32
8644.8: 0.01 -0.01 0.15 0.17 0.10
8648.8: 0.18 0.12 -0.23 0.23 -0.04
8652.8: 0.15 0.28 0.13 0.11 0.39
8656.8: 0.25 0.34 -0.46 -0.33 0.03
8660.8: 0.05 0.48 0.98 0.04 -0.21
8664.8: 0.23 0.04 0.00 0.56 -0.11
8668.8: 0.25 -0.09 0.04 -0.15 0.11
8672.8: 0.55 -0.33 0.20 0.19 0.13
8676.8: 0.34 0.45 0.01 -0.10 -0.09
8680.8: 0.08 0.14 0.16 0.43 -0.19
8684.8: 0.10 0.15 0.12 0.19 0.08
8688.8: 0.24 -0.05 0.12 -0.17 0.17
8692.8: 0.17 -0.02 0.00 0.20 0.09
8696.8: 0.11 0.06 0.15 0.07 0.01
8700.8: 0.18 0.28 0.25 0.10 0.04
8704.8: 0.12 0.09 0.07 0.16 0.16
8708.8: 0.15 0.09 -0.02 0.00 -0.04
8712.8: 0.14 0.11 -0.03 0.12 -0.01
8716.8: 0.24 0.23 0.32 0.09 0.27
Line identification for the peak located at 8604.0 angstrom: Hgamma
